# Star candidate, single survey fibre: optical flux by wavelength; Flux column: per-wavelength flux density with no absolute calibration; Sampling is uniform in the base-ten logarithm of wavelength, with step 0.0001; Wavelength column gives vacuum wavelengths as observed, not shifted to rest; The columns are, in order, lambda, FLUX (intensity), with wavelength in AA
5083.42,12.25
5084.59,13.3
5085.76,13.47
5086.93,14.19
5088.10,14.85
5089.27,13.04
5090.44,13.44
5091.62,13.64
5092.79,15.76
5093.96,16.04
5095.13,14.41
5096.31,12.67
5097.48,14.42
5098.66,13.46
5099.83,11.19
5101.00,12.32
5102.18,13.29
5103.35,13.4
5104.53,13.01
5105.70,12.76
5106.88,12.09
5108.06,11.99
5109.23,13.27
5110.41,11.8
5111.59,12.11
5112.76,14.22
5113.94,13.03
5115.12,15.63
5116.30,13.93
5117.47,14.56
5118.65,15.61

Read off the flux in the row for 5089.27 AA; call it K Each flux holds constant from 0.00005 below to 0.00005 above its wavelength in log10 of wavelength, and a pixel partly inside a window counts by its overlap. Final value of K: 13.04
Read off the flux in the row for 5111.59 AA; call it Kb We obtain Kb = 12.11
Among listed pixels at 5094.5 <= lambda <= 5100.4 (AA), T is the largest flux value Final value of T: 14.42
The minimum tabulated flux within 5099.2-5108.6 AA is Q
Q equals 11.19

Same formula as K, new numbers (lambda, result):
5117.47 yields 14.56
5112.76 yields 14.22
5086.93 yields 14.19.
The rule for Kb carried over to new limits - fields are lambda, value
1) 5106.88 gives 12.09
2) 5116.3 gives 13.93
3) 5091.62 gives 13.64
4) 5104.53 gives 13.01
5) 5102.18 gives 13.29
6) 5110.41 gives 11.8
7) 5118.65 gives 15.61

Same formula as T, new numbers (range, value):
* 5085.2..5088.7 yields 14.85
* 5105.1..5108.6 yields 12.76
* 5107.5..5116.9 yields 15.63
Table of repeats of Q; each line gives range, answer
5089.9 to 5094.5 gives 13.44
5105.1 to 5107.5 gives 12.09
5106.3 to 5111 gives 11.8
